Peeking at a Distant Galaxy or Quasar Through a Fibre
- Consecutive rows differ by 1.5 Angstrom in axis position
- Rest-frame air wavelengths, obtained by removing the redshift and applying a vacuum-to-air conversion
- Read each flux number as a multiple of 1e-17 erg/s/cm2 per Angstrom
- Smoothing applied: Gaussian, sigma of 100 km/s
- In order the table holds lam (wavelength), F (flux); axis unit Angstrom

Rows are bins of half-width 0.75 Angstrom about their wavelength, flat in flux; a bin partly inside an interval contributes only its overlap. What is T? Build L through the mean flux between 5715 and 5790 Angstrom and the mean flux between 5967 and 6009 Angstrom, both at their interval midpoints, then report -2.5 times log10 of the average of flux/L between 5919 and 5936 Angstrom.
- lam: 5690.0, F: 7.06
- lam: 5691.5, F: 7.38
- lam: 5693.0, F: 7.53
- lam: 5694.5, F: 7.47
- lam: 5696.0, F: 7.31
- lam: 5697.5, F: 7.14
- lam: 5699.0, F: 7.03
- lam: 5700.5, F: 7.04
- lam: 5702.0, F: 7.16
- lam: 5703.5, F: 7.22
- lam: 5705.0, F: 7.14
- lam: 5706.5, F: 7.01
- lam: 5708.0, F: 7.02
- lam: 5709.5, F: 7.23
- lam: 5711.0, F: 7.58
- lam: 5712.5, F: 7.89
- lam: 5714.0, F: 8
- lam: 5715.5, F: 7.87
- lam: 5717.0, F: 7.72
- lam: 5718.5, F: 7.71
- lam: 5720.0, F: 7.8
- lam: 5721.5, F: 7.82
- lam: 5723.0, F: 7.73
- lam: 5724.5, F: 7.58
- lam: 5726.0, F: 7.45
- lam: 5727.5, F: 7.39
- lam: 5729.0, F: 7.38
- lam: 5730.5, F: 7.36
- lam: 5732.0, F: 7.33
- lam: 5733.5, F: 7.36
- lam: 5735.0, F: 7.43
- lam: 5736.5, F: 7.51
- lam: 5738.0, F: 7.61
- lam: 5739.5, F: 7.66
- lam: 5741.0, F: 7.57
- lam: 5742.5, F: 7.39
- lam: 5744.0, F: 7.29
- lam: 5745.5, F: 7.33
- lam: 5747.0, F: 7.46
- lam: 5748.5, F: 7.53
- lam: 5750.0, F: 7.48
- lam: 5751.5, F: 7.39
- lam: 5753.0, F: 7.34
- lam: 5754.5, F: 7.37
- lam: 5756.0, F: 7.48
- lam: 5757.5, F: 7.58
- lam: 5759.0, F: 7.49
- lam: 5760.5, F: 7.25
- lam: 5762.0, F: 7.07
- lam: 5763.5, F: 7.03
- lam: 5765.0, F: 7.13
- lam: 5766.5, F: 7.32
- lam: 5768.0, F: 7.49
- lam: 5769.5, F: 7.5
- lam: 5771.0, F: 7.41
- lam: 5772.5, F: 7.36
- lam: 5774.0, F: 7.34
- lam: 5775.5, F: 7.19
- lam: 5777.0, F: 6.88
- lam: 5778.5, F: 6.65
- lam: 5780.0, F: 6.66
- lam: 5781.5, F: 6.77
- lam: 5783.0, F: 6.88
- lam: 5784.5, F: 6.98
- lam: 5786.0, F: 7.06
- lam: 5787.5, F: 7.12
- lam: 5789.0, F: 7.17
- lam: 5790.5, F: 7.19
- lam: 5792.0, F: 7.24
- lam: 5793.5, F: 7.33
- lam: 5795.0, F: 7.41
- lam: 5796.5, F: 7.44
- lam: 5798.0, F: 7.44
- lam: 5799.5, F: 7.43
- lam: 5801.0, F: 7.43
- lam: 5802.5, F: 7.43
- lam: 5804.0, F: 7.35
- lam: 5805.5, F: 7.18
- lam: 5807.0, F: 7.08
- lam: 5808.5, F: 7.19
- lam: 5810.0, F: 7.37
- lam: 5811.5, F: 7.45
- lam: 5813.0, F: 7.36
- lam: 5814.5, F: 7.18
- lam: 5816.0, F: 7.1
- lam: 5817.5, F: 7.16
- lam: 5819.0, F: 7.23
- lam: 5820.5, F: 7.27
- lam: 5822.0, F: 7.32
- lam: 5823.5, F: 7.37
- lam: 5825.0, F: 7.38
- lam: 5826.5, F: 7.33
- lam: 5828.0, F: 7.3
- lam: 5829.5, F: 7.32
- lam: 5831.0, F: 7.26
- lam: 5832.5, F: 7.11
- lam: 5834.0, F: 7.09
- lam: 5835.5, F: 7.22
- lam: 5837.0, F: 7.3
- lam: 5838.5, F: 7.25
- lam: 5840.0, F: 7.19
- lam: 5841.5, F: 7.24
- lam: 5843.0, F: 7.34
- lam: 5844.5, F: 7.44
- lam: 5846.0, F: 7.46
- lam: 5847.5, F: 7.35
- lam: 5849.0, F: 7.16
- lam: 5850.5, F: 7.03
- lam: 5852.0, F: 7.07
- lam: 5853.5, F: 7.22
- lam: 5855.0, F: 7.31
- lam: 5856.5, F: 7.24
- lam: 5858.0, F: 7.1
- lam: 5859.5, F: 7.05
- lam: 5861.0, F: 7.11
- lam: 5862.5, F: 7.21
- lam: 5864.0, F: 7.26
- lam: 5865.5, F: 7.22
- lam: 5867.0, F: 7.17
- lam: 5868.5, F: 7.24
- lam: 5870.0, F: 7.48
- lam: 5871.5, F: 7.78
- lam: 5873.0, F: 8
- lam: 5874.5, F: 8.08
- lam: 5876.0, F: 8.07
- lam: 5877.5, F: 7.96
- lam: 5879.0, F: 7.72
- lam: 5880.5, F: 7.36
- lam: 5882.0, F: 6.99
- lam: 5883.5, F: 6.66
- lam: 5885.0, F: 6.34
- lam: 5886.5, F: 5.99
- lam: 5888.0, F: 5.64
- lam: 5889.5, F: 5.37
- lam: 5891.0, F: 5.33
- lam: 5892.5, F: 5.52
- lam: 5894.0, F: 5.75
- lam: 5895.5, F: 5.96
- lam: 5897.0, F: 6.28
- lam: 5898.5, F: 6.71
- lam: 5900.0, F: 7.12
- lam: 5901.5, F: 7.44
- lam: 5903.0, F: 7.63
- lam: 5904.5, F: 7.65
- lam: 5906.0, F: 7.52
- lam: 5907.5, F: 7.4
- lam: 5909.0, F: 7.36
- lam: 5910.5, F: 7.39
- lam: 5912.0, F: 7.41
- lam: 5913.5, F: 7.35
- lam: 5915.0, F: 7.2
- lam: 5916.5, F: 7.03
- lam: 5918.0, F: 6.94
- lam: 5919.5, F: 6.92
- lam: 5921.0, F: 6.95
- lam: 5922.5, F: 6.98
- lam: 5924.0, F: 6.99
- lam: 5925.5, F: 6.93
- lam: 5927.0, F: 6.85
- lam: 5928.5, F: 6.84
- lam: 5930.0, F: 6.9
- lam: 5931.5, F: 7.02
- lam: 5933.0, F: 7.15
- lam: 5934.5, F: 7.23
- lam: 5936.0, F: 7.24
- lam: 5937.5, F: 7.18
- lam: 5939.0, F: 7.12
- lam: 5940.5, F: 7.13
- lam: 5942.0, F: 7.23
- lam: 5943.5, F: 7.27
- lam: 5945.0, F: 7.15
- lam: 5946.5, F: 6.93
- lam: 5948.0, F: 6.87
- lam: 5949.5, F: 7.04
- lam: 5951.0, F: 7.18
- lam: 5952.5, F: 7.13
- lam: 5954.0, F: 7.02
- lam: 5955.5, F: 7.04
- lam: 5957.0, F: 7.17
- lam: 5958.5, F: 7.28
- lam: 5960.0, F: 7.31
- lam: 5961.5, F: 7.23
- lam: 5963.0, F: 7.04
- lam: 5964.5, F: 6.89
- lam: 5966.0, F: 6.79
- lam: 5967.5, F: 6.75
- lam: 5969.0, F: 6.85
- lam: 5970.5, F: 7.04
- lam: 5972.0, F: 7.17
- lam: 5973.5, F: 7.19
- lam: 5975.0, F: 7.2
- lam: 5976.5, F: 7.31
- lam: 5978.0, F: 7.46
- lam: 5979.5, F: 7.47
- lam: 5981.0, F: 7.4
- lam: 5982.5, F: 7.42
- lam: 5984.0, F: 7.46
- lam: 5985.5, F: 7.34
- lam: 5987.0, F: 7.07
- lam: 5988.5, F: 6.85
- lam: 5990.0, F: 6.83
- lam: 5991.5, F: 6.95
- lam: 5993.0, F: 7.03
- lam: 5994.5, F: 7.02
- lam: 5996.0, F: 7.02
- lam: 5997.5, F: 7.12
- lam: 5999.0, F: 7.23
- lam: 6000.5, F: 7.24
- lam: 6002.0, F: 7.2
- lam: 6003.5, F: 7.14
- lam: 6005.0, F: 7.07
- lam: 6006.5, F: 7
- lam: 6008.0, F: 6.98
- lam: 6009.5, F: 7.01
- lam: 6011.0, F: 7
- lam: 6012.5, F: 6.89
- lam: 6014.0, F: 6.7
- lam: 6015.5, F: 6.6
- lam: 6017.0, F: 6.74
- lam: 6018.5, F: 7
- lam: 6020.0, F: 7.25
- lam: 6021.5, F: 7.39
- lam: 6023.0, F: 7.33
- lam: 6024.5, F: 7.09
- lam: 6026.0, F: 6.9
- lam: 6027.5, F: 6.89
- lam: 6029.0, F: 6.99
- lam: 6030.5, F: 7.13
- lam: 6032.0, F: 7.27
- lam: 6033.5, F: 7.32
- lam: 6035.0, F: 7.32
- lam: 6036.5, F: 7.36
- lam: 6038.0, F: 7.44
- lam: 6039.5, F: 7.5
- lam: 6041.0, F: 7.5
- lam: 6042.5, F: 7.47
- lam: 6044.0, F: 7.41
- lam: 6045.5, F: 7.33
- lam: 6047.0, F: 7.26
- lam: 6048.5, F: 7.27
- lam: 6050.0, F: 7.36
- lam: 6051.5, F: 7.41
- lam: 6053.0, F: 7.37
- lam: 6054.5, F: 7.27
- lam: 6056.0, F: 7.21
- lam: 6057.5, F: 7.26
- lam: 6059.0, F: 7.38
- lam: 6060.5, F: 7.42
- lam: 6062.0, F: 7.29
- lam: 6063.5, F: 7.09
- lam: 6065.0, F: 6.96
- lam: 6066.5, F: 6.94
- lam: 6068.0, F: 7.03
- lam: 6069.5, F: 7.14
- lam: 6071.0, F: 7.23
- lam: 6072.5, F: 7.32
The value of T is 0.03 mag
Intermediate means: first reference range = 7.35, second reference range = 7.14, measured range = 6.99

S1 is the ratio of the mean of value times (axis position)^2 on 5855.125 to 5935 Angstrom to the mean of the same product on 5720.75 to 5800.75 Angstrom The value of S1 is 1.00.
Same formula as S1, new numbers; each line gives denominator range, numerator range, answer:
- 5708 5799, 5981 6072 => 1.07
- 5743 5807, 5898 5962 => 1.04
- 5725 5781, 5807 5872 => 1.02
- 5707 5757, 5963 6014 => 1.03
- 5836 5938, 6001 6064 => 1.07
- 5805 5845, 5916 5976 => 1.01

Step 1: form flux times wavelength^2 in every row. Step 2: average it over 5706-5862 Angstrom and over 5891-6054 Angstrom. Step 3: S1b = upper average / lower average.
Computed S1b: 1.0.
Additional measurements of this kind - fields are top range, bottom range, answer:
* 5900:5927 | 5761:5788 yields 1.07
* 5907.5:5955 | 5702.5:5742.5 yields 1.02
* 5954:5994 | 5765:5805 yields 1.06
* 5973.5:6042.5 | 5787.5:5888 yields 1.04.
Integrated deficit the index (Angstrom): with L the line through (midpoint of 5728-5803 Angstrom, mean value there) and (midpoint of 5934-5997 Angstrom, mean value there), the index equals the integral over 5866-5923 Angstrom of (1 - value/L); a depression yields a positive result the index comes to 1.5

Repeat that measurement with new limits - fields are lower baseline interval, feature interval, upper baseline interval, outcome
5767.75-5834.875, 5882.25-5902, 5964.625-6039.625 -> 2.77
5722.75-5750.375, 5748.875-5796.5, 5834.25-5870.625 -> 1.11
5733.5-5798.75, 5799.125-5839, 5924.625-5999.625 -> -0.21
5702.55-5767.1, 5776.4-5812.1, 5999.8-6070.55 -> 1.07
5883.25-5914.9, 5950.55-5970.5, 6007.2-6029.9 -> -0.64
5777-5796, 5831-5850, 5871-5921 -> -0.70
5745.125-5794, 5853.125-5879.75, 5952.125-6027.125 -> -1.09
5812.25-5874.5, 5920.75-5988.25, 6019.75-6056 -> 1.56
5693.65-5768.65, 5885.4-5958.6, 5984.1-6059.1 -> 3.41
